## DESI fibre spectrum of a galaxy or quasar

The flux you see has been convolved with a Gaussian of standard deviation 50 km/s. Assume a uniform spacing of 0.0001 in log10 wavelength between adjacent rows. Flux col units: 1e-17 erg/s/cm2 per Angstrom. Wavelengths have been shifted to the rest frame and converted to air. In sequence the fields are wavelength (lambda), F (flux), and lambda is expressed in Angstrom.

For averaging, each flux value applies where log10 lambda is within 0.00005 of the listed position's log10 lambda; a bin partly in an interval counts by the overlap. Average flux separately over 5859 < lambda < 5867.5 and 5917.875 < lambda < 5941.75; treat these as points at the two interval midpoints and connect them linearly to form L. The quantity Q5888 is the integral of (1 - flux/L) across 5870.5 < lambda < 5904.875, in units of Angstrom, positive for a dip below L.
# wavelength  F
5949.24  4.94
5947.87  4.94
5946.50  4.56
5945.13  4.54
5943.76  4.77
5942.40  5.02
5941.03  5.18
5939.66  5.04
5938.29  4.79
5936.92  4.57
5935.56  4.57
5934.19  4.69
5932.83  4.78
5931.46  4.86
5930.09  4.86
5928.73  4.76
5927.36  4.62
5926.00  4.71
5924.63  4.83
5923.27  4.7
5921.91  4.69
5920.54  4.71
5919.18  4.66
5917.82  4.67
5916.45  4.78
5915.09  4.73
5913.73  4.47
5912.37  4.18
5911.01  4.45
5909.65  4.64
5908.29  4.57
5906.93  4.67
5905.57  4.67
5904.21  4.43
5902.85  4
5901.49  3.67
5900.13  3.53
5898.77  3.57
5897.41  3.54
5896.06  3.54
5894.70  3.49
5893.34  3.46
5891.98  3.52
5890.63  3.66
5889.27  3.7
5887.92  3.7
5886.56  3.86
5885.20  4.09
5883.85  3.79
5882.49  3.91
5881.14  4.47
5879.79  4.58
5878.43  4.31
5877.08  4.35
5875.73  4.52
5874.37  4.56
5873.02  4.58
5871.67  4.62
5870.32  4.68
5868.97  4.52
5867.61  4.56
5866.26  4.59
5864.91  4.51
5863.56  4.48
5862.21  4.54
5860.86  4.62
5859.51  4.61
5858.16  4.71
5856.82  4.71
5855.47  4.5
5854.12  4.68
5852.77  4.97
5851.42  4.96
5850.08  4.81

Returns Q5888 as 4.78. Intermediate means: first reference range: 4.56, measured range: 3.99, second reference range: 4.76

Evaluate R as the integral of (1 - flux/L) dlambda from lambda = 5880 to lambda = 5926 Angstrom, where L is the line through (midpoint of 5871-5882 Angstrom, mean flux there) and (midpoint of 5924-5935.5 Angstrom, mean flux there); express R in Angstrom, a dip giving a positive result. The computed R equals 4.5 Angstrom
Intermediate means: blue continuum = 4.49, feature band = 4.18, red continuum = 4.75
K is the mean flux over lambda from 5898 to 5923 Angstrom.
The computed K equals 4.4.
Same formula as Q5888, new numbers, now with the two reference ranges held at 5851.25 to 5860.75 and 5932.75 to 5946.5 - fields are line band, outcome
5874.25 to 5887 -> 1.3 Angstrom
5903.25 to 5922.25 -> 0.7 Angstrom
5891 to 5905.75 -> 3.2 Angstrom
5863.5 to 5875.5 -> 0.4 Angstrom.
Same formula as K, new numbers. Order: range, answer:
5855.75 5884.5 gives 4.49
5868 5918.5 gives 4.18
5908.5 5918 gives 4.56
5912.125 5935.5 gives 4.69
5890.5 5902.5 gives 3.56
